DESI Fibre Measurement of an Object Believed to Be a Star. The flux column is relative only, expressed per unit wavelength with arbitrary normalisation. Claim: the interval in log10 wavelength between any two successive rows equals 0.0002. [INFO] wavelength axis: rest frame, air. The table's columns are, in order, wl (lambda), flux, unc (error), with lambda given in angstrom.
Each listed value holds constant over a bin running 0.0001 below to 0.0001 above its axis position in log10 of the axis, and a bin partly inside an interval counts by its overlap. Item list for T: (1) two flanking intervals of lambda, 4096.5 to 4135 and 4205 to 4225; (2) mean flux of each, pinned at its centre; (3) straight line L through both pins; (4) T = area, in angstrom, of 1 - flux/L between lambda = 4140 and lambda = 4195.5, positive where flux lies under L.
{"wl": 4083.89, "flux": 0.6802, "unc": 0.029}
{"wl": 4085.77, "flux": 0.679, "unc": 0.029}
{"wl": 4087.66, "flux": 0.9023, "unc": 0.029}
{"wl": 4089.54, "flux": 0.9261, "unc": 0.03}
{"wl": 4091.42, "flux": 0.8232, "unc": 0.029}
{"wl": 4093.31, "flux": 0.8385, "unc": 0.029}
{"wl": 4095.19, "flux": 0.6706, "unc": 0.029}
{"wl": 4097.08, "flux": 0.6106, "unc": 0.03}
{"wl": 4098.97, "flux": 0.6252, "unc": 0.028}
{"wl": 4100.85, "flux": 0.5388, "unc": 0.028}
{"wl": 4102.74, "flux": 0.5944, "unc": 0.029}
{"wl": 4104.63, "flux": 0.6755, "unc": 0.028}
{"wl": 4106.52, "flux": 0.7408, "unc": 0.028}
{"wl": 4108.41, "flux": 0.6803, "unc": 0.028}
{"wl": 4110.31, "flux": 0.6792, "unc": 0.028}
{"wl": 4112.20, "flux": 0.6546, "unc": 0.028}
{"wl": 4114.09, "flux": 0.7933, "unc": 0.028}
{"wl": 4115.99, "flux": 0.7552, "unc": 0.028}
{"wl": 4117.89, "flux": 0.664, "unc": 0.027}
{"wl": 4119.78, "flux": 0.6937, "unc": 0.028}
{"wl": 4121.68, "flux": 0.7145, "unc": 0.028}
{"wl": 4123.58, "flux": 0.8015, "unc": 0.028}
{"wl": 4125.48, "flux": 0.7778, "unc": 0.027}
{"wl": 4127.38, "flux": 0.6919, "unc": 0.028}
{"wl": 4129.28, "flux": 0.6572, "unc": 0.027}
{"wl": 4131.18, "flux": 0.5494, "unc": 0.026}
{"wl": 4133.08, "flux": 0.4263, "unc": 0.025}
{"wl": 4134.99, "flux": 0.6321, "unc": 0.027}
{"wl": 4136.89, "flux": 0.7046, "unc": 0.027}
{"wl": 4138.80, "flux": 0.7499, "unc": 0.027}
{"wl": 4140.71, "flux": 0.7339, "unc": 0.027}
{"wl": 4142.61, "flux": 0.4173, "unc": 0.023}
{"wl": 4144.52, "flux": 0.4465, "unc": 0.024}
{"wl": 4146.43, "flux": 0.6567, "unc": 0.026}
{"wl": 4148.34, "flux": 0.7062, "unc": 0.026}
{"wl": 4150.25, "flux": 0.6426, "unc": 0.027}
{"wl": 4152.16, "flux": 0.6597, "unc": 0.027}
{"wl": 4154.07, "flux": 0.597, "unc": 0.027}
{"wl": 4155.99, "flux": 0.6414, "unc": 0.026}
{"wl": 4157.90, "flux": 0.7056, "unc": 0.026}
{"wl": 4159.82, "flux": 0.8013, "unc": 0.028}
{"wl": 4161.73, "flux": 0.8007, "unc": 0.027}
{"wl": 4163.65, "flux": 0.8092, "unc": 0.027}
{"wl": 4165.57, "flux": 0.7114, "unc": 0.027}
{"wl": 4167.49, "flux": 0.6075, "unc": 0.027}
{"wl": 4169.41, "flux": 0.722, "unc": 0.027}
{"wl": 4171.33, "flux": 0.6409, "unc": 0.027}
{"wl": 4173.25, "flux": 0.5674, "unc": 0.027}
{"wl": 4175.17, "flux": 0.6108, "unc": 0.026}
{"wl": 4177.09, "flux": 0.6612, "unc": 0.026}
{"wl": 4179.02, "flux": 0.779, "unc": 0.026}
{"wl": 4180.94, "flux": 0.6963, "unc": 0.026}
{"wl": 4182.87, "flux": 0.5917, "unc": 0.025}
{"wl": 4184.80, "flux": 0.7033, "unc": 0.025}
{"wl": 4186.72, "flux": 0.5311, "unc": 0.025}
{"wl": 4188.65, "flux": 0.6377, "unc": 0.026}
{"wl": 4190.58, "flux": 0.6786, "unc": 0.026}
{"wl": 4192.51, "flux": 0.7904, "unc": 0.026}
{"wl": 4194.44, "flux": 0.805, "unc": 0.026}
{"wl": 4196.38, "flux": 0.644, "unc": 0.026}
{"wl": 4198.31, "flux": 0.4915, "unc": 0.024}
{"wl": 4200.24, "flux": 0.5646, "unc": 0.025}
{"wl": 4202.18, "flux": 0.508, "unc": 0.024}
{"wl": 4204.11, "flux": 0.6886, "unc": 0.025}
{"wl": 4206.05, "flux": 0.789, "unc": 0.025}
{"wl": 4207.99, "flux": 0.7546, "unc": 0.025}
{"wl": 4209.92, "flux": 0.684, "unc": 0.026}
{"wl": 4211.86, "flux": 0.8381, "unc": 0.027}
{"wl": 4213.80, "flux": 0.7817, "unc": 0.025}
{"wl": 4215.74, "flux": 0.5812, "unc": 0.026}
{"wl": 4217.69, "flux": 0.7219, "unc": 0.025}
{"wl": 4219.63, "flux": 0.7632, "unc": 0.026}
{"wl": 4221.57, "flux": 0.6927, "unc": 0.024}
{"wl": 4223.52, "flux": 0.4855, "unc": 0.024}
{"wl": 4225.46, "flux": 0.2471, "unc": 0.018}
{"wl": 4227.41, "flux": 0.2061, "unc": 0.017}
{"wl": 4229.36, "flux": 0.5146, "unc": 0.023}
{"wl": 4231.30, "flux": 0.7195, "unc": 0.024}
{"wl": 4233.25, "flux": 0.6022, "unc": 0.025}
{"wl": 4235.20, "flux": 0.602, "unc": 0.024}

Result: 1.2 angstrom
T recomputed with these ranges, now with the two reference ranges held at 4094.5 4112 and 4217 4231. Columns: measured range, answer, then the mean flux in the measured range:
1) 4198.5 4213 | -3.7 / 0.68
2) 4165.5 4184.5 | -2.8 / 0.658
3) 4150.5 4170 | -3.8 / 0.703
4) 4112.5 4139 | -2.5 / 0.684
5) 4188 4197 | -2.6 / 0.716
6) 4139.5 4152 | -0.1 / 0.608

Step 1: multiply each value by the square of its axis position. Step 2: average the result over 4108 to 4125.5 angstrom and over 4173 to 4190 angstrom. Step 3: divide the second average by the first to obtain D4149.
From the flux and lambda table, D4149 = 0.93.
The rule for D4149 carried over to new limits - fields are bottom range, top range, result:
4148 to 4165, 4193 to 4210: 0.96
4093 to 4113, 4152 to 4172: 1.10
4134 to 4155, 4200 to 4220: 1.15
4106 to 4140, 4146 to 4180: 1.02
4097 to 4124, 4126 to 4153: 0.93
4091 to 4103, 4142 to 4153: 0.91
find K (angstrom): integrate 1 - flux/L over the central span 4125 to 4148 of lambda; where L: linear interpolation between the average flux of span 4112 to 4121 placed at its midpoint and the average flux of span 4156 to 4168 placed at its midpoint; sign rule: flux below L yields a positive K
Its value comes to 3.4 angstrom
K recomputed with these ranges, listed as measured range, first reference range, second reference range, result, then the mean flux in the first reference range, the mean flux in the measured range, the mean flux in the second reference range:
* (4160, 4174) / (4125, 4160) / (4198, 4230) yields -1.7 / 0.637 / 0.702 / 0.61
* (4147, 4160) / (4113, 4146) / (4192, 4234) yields -0.4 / 0.659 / 0.671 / 0.629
